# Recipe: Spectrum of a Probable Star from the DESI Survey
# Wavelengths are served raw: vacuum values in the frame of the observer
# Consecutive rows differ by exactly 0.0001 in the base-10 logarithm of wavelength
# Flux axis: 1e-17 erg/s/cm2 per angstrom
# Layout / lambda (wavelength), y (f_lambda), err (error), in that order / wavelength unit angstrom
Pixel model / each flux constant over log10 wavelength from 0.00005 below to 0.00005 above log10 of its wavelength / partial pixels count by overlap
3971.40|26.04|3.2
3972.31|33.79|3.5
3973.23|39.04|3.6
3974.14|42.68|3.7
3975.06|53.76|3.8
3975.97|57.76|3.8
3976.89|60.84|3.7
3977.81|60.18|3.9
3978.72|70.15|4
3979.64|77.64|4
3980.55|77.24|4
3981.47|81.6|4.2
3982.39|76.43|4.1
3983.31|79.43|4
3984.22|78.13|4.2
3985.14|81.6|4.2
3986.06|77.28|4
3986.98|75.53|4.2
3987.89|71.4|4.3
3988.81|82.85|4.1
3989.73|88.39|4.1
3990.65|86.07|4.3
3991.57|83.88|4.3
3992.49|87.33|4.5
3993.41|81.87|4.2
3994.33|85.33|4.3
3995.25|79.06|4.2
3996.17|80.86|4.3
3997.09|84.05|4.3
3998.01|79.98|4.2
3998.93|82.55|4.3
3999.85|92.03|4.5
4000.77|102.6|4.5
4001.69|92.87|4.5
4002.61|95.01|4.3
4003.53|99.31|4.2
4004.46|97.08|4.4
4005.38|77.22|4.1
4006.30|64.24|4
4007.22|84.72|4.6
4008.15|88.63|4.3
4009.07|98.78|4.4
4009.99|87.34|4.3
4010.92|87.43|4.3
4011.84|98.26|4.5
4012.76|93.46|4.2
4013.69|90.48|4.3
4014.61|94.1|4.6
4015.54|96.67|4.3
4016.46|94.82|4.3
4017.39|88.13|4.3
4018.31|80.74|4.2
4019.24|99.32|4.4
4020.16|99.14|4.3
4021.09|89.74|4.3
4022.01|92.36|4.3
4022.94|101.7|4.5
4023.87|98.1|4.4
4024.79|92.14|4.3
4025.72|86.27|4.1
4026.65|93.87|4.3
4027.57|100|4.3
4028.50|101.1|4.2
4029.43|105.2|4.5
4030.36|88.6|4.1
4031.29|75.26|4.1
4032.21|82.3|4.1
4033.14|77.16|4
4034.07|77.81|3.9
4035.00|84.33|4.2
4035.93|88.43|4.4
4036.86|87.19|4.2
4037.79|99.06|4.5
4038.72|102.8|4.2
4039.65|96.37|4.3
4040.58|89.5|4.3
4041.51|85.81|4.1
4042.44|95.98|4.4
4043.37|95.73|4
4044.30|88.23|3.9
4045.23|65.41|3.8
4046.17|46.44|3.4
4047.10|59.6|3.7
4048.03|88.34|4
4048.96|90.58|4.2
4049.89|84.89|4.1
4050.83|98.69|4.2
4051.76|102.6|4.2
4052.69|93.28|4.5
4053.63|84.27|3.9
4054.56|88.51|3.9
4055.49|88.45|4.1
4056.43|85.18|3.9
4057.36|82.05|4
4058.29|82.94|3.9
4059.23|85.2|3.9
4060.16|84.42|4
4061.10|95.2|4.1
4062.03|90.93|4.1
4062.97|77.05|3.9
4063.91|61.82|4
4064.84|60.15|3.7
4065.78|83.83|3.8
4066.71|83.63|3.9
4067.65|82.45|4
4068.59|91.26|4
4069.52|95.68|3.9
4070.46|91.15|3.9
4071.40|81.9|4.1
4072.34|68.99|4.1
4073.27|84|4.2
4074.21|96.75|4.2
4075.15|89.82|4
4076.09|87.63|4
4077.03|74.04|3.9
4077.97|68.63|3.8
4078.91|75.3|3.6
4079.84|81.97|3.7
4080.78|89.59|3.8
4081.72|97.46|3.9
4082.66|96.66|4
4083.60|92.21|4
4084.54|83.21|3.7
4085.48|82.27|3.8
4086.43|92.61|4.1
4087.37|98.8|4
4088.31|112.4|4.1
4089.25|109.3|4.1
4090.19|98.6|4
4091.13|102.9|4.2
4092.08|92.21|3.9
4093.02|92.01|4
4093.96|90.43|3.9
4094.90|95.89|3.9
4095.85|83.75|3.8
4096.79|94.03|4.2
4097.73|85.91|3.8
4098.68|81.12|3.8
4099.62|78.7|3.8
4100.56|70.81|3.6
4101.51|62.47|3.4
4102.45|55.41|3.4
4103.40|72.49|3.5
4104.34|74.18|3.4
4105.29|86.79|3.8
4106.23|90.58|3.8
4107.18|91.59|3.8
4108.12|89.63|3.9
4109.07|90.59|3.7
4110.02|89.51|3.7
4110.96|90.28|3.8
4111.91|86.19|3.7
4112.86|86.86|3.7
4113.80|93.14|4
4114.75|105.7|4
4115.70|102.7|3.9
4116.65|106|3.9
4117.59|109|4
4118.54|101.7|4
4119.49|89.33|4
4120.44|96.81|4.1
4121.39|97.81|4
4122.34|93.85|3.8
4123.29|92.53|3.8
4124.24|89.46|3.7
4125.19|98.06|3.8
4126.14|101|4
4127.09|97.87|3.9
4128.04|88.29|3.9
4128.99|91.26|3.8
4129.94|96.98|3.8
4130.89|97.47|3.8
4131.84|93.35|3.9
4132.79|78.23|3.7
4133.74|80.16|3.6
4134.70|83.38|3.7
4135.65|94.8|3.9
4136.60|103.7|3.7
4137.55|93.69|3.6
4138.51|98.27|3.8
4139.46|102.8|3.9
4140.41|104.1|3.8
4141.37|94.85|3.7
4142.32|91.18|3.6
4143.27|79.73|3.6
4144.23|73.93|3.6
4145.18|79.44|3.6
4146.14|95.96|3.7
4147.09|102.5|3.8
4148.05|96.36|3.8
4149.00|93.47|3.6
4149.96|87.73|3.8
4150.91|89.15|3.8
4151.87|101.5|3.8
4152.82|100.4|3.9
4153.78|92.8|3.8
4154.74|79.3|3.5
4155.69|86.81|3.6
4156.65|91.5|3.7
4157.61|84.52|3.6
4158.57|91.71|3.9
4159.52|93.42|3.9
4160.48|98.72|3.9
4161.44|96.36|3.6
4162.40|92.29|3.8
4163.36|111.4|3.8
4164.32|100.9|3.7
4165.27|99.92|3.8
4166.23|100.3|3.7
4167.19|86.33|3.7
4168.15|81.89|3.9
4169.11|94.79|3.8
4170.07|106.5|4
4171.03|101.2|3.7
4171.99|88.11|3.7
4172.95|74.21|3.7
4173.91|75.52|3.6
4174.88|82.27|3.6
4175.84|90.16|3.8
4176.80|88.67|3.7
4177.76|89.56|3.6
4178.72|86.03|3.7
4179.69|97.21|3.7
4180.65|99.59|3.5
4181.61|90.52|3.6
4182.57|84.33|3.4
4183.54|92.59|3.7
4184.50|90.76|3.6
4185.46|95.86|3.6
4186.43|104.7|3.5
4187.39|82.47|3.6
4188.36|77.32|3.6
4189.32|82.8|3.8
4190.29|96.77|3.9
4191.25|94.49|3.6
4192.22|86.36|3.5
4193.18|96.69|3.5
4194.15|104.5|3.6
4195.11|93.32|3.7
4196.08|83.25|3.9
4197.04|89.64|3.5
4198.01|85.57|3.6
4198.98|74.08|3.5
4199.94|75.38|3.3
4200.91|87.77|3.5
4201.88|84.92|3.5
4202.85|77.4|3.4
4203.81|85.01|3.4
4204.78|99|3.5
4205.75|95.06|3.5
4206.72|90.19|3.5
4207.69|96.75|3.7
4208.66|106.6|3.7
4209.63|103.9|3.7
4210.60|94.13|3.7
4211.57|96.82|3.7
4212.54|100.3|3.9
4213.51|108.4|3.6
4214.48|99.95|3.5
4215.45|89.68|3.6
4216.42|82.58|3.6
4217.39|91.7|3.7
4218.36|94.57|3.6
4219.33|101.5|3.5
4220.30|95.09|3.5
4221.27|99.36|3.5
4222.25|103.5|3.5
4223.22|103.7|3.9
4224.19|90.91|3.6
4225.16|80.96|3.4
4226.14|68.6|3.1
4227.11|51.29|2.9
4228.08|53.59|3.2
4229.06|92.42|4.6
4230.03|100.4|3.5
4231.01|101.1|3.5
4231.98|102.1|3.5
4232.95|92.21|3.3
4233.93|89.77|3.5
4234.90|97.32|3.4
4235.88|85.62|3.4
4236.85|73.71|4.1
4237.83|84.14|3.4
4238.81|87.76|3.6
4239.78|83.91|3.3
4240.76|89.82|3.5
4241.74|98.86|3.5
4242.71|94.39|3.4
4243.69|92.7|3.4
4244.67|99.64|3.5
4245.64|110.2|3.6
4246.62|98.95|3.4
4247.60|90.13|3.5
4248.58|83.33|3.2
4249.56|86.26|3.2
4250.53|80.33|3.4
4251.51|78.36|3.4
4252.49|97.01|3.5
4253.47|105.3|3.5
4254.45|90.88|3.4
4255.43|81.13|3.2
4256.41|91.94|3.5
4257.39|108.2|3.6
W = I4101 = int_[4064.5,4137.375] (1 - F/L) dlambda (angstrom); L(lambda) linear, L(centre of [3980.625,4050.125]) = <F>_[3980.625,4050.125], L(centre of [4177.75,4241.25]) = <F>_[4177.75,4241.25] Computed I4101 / -0.6 angstrom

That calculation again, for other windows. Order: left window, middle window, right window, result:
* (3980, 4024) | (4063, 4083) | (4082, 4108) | 1.1 angstrom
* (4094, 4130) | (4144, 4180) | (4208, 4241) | -0.6 angstrom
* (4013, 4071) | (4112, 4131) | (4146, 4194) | -1.3 angstrom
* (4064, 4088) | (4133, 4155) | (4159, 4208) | -0.8 angstrom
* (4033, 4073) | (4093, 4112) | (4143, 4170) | 1.1 angstrom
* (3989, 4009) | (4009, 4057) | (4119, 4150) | -0.8 angstrom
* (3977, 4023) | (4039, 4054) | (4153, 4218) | 0.3 angstrom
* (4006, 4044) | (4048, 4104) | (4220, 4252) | 2.8 angstrom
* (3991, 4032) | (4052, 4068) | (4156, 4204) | 1.3 angstrom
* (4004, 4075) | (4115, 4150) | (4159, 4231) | -1.7 angstrom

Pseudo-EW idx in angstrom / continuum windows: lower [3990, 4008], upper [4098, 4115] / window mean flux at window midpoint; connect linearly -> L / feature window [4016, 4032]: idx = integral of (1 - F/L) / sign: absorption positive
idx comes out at -1.5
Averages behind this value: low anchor 86.2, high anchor 82.9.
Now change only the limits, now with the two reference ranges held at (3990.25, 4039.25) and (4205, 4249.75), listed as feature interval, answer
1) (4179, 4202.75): 0.60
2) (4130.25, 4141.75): -0.34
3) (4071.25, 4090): 0.42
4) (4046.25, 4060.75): 0.74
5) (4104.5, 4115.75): -0.03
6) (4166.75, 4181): 0.33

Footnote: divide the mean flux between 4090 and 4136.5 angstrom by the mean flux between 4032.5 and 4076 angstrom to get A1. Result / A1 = 1.06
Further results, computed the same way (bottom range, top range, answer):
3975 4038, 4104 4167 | 1.09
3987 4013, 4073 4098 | 1.05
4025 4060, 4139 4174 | 1.06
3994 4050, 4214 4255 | 1.02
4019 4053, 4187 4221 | 1.03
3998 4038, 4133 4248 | 1.01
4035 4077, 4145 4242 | 1.07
